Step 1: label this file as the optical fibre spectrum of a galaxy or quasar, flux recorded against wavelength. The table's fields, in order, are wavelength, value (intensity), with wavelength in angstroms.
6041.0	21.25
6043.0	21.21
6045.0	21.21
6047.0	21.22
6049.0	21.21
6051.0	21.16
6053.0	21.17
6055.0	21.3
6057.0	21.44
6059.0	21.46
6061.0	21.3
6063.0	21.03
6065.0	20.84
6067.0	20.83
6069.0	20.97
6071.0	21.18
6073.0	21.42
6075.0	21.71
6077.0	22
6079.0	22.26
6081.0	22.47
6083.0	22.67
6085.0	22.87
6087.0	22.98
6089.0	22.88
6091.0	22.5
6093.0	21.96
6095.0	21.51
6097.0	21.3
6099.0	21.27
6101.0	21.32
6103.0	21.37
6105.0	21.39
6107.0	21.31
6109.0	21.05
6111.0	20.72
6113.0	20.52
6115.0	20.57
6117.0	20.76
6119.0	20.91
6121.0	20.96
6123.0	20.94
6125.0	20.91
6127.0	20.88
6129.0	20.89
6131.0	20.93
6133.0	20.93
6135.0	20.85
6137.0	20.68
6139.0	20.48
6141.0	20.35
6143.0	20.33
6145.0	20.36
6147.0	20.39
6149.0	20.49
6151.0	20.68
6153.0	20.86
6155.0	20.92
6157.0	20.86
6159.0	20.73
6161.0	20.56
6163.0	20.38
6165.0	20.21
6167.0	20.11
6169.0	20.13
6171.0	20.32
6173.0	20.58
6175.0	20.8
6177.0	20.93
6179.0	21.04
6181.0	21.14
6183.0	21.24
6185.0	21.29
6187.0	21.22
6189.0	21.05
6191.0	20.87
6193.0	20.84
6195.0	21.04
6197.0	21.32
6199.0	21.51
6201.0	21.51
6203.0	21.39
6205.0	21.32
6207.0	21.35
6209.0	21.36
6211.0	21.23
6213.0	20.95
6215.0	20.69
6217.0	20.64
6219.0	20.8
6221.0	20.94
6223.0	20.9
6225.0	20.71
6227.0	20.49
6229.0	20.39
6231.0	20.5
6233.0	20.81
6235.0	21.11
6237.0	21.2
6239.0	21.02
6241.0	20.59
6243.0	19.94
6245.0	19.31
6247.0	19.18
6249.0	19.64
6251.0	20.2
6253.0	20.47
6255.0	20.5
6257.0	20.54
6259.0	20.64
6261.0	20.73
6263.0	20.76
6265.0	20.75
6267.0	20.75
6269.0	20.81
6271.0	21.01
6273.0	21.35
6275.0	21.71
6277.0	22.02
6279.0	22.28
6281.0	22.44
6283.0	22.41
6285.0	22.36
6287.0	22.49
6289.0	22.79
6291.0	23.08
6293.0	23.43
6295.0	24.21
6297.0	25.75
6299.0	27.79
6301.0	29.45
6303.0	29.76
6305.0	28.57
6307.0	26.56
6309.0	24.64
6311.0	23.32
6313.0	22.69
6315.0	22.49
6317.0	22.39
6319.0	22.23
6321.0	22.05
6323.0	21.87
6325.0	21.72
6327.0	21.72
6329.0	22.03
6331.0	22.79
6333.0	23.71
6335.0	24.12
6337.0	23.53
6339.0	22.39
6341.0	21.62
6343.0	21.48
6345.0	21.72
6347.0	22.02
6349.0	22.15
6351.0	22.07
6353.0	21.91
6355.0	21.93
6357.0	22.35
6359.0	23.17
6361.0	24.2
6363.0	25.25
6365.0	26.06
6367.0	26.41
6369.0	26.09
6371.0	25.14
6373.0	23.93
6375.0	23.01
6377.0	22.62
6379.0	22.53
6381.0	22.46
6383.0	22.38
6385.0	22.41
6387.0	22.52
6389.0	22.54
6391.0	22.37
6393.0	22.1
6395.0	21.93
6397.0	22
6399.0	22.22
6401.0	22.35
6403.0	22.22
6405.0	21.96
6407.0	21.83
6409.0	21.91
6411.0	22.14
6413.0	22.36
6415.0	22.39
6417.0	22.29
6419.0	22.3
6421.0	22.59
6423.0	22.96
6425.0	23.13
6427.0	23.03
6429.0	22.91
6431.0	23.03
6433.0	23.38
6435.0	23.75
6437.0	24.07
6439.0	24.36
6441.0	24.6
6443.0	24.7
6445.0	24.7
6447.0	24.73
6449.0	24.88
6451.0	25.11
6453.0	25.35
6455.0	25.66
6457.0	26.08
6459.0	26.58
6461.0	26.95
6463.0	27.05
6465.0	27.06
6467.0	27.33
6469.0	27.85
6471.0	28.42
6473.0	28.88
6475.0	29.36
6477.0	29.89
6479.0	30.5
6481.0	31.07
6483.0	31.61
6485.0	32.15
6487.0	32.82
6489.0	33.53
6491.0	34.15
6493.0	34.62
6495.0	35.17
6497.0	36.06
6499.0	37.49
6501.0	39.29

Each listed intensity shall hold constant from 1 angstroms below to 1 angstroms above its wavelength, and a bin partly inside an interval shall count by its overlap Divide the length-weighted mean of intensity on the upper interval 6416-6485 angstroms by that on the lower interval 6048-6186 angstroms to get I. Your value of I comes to 1.22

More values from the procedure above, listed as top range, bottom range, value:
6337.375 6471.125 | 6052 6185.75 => 1.12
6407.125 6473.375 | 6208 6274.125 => 1.19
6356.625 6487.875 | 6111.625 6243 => 1.19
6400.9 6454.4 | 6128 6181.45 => 1.13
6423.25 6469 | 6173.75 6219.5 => 1.18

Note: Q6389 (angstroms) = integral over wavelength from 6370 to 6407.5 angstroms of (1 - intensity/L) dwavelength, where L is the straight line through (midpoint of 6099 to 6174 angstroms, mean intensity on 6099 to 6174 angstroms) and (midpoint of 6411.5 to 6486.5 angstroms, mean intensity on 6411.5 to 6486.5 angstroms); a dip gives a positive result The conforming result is 3.4 angstroms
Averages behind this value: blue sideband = 20.7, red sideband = 25.8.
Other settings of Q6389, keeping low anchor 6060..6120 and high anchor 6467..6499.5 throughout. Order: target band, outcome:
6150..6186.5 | 4.44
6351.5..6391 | 7.43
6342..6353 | 2.49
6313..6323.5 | 2.01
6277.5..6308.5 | 2.36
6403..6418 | 3.92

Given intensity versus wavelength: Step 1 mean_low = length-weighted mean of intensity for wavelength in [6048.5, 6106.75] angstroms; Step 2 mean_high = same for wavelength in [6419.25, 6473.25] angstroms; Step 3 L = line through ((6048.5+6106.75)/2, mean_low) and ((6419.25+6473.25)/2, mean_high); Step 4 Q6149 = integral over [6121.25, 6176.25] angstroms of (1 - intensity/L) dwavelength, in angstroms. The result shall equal 4.2 angstroms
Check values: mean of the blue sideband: 21.6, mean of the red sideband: 25.1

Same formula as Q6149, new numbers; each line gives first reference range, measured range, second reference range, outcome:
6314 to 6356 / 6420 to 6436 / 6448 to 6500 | 2.5 angstroms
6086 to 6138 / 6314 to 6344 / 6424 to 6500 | 3.5 angstroms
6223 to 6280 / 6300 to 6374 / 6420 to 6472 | -3.6 angstroms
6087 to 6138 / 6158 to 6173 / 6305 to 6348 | 0.9 angstroms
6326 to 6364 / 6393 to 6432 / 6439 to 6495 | 5.2 angstroms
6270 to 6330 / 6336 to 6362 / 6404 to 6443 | 1.1 angstroms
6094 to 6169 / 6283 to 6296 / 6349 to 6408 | -0.5 angstroms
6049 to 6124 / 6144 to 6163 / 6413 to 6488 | 1.4 angstroms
